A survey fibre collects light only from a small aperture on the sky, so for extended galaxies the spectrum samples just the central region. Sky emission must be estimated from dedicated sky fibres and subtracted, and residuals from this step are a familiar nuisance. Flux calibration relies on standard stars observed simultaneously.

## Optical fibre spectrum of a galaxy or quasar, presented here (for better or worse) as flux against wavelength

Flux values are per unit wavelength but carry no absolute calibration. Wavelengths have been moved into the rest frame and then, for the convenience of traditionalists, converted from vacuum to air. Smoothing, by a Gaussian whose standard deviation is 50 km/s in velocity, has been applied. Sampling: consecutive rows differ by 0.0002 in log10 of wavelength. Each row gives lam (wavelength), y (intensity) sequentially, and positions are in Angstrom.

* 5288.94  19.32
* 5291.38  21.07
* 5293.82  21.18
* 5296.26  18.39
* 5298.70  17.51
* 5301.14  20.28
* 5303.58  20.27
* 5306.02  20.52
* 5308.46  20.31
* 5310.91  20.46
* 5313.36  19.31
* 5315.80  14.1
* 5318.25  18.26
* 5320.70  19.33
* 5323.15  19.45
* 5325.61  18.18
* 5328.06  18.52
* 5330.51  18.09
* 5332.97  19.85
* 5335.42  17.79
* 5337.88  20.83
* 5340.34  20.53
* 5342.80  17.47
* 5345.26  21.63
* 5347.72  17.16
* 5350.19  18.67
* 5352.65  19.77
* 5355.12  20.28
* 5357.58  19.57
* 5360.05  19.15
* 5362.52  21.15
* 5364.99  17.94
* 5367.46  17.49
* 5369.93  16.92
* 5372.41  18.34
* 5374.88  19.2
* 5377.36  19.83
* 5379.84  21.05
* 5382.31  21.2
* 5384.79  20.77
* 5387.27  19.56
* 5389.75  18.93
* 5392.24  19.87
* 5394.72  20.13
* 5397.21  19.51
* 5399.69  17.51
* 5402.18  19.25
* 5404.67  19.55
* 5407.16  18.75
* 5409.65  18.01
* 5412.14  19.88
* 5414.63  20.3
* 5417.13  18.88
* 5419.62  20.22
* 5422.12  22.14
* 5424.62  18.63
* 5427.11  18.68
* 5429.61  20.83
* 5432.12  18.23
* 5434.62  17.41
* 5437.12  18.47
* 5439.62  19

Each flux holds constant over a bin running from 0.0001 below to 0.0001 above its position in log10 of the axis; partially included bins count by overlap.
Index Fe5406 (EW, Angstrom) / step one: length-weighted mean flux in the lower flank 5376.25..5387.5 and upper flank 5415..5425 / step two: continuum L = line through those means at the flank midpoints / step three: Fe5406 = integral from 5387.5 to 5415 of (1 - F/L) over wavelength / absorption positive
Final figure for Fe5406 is 1.5 Angstrom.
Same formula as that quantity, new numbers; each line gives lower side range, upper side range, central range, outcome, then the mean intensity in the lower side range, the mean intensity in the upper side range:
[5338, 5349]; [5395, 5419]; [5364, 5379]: 0.70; 19.4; 19.1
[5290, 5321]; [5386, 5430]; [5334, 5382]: 0.35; 19.3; 19.5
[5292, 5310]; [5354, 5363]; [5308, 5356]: 2.24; 19.8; 19.9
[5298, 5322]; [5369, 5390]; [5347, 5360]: 0.16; 19.1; 19.6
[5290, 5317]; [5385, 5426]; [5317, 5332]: 0.59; 19.4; 19.5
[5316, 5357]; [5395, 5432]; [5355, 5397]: -0.57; 19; 19.4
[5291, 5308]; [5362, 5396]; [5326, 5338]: 0.54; 19.9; 19.4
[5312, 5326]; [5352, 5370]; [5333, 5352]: -0.53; 18.1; 19.1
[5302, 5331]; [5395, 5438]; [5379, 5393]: -0.79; 18.9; 19.2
